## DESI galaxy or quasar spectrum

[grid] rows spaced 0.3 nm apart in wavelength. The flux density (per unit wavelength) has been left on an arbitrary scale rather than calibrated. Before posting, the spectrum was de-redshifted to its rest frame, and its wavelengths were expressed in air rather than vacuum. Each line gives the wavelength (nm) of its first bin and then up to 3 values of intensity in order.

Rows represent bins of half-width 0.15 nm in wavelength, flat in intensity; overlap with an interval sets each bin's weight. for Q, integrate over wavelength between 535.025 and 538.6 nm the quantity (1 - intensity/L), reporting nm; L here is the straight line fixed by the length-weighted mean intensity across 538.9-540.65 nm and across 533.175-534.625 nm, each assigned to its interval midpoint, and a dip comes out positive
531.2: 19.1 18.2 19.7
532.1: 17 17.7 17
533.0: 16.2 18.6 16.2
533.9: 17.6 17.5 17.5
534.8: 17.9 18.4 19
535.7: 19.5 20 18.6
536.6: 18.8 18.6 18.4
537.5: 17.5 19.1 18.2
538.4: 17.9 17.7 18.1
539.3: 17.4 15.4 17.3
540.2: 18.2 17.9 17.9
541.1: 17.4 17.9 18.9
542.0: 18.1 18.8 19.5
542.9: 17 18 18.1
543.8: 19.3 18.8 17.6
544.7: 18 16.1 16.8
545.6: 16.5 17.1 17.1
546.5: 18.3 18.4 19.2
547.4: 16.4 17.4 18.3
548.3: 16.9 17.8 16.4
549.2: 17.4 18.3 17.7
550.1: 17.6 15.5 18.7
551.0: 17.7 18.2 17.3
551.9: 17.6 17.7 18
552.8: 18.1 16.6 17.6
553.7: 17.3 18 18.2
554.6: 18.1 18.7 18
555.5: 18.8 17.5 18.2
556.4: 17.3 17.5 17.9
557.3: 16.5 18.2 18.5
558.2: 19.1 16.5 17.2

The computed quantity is -0.26 nm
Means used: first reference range 17.5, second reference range 17.4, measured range 18.7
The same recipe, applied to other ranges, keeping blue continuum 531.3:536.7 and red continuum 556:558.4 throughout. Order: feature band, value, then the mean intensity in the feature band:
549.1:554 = 0.09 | 17.6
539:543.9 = 0.02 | 17.9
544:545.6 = 0.06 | 17.3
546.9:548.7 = 0.03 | 17.7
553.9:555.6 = -0.04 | 18.3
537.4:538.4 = -0.01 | 18.2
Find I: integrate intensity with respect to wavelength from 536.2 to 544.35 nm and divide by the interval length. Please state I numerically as 18.1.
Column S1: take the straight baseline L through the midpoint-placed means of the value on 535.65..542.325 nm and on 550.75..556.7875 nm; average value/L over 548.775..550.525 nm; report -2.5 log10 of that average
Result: 0.05 mag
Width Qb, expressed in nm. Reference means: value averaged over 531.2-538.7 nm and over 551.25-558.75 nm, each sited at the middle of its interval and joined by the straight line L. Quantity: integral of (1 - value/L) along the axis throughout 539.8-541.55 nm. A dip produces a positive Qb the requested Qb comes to 0.03 nm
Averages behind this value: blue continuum 18.1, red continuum 17.8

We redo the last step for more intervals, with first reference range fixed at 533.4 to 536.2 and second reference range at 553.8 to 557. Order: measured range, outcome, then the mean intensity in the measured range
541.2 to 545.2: 0.00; 18.1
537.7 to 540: 0.07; 17.6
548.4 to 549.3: 0.04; 17.2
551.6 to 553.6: 0.05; 17.6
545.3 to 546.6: 0.07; 17.2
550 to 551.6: 0.05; 17.5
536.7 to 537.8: -0.01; 18.3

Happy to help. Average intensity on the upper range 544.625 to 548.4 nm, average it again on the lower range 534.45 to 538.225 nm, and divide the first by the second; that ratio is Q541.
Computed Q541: 0.94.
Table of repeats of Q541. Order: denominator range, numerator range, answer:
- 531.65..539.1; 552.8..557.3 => 0.98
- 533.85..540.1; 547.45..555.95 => 0.98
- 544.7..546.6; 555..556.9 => 1.05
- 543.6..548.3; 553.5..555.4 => 1.02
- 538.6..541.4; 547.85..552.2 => 1.00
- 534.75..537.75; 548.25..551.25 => 0.93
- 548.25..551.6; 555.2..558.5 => 1.02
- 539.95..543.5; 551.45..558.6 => 0.98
